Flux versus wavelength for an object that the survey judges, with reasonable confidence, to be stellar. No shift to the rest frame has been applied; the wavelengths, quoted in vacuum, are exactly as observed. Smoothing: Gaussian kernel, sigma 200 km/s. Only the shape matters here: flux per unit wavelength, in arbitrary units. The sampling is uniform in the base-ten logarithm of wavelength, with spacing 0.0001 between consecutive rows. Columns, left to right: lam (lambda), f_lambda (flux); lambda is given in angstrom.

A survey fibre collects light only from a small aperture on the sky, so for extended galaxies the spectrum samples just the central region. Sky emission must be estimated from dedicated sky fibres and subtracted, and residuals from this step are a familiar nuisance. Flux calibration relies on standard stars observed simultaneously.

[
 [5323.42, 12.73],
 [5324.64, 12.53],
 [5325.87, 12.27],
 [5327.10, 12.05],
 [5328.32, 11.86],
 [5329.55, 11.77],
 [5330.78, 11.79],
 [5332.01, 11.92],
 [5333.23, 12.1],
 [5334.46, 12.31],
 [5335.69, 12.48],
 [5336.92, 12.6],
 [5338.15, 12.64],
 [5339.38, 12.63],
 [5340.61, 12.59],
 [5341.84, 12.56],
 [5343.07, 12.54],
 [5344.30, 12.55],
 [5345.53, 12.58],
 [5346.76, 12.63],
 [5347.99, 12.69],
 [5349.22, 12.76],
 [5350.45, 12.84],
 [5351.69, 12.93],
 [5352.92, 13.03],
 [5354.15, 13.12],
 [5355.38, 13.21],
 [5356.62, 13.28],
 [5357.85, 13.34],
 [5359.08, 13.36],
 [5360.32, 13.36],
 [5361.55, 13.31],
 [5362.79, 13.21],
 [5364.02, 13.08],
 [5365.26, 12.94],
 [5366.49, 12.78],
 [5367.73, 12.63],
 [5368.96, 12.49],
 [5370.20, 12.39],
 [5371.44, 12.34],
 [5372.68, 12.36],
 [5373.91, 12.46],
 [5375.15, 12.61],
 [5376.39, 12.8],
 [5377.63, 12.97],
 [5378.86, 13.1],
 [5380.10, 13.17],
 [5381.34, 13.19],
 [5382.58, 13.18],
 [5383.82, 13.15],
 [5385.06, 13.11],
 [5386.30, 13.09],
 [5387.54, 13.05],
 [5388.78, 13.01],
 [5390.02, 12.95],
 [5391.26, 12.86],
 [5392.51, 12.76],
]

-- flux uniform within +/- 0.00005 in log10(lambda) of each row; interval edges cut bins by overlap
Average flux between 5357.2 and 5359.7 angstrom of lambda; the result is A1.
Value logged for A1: 13.4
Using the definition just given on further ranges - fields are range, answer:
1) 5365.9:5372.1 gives 12.5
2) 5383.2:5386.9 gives 13.1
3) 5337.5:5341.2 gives 12.6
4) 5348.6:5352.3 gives 12.8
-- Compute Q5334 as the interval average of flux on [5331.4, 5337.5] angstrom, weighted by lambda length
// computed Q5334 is 12.3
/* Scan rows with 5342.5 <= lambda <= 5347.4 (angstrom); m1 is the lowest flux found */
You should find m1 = 12.54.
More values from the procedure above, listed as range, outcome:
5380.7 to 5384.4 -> 13.15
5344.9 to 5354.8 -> 12.58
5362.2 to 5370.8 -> 12.39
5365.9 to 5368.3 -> 12.63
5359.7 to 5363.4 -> 13.21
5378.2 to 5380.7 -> 13.1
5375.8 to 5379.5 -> 12.8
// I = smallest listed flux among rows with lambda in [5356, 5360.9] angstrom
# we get 13.28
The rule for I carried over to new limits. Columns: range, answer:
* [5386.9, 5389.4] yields 13.01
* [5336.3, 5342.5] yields 12.56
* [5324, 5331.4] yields 11.77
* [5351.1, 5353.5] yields 12.93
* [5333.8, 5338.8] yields 12.31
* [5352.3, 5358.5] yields 13.03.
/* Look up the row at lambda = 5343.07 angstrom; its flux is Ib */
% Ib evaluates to 12.54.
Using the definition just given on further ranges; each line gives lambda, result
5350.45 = 12.84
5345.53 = 12.58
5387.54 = 13.05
